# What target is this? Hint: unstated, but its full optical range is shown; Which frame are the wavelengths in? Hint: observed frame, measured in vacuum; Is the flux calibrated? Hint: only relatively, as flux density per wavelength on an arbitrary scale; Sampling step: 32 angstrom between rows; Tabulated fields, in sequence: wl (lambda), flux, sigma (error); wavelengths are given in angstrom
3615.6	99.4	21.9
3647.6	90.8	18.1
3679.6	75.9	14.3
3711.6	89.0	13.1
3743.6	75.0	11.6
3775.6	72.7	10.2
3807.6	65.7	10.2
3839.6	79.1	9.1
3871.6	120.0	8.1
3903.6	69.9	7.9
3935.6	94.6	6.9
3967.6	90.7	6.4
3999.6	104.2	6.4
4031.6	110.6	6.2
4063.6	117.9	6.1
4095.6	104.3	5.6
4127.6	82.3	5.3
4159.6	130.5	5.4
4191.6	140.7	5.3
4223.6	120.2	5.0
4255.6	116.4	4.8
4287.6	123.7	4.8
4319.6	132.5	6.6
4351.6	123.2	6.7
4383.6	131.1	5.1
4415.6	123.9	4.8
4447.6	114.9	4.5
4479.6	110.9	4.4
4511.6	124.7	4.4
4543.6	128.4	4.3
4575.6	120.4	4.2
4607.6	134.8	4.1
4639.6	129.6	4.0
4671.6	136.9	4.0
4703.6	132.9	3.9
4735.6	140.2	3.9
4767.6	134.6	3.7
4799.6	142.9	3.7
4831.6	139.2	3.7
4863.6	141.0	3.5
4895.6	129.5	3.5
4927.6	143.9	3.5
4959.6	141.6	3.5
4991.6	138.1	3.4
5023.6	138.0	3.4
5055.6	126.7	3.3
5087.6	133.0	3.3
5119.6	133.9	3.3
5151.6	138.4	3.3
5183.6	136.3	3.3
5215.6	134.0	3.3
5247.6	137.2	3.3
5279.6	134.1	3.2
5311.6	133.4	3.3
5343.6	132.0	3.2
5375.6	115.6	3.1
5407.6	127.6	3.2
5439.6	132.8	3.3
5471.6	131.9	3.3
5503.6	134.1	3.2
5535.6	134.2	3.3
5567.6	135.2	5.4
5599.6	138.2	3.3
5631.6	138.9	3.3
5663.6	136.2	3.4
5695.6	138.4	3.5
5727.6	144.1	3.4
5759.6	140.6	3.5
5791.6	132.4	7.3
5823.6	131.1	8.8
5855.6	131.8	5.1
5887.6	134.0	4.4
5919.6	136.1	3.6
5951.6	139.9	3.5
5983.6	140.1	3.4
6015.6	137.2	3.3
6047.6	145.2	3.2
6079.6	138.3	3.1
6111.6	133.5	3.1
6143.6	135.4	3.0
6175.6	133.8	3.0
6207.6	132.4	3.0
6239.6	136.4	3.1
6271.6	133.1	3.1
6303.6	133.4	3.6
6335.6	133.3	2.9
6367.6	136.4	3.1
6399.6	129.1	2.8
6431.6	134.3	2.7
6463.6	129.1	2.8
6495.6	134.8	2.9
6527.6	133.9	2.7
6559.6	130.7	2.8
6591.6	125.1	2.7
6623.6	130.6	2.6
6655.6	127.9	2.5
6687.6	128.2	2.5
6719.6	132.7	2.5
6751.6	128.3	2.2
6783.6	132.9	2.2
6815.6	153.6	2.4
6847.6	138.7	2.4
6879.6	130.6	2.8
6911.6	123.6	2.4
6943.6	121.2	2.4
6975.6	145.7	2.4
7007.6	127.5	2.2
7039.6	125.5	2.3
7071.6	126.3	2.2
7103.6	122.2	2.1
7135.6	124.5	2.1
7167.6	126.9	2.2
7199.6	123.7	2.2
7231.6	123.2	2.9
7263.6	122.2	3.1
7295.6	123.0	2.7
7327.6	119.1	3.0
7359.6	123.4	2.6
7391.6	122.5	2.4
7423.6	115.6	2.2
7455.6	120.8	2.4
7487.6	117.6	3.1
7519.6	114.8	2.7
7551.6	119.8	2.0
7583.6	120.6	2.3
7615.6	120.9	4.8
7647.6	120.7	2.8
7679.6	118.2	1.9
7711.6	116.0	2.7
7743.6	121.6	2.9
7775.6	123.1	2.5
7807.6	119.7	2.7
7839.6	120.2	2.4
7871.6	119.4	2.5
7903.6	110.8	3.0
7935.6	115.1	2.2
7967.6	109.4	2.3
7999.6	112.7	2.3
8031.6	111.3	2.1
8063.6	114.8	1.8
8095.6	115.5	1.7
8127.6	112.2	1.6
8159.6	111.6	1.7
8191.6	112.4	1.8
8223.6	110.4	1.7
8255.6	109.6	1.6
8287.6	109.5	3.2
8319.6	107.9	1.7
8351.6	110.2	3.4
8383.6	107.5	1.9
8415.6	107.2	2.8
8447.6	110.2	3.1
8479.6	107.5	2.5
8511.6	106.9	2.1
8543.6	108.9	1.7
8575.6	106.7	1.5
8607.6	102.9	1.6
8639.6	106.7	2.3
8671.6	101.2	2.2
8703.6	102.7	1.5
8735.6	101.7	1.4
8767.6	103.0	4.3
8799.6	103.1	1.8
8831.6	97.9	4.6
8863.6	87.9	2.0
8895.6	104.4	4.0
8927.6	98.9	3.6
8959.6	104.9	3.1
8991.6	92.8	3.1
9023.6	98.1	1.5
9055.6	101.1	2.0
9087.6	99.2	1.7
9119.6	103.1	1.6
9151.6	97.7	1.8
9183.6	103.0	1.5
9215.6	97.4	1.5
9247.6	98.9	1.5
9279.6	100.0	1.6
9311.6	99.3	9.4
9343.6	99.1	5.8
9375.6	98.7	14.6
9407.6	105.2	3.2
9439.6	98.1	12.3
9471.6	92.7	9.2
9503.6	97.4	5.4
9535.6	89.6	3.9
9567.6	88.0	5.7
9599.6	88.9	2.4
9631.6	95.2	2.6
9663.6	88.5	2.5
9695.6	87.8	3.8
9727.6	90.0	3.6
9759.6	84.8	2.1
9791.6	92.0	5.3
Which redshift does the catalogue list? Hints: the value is 0.038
